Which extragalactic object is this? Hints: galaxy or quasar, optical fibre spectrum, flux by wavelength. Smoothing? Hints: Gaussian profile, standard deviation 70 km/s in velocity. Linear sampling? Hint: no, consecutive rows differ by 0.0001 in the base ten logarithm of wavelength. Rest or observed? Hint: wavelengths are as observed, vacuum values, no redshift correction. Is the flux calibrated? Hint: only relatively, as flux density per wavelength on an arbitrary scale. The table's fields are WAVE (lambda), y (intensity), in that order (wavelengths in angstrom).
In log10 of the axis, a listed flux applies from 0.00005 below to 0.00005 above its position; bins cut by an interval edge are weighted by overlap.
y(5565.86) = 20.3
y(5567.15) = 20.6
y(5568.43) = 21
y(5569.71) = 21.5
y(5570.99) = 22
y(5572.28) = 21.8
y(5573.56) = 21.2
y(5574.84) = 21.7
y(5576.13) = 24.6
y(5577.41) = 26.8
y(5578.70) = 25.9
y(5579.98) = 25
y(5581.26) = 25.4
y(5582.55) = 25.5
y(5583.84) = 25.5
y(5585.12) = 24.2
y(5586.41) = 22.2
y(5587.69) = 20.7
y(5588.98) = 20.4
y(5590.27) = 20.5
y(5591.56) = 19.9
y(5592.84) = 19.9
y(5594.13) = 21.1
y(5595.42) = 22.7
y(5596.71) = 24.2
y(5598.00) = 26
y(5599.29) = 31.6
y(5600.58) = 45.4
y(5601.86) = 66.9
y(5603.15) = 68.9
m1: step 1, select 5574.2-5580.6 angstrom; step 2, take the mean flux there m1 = 24.8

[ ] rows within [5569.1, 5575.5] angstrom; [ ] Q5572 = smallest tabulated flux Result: 21.2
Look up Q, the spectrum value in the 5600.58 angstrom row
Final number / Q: 45.4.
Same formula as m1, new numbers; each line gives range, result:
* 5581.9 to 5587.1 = 24.3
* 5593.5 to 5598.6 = 23.5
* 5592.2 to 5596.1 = 21.3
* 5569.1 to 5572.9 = 21.7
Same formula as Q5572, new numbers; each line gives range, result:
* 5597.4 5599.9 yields 26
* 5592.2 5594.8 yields 19.9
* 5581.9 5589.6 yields 20.4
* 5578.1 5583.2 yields 25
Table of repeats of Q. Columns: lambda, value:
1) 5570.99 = 22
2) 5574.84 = 21.7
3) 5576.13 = 24.6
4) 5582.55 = 25.5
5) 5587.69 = 20.7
